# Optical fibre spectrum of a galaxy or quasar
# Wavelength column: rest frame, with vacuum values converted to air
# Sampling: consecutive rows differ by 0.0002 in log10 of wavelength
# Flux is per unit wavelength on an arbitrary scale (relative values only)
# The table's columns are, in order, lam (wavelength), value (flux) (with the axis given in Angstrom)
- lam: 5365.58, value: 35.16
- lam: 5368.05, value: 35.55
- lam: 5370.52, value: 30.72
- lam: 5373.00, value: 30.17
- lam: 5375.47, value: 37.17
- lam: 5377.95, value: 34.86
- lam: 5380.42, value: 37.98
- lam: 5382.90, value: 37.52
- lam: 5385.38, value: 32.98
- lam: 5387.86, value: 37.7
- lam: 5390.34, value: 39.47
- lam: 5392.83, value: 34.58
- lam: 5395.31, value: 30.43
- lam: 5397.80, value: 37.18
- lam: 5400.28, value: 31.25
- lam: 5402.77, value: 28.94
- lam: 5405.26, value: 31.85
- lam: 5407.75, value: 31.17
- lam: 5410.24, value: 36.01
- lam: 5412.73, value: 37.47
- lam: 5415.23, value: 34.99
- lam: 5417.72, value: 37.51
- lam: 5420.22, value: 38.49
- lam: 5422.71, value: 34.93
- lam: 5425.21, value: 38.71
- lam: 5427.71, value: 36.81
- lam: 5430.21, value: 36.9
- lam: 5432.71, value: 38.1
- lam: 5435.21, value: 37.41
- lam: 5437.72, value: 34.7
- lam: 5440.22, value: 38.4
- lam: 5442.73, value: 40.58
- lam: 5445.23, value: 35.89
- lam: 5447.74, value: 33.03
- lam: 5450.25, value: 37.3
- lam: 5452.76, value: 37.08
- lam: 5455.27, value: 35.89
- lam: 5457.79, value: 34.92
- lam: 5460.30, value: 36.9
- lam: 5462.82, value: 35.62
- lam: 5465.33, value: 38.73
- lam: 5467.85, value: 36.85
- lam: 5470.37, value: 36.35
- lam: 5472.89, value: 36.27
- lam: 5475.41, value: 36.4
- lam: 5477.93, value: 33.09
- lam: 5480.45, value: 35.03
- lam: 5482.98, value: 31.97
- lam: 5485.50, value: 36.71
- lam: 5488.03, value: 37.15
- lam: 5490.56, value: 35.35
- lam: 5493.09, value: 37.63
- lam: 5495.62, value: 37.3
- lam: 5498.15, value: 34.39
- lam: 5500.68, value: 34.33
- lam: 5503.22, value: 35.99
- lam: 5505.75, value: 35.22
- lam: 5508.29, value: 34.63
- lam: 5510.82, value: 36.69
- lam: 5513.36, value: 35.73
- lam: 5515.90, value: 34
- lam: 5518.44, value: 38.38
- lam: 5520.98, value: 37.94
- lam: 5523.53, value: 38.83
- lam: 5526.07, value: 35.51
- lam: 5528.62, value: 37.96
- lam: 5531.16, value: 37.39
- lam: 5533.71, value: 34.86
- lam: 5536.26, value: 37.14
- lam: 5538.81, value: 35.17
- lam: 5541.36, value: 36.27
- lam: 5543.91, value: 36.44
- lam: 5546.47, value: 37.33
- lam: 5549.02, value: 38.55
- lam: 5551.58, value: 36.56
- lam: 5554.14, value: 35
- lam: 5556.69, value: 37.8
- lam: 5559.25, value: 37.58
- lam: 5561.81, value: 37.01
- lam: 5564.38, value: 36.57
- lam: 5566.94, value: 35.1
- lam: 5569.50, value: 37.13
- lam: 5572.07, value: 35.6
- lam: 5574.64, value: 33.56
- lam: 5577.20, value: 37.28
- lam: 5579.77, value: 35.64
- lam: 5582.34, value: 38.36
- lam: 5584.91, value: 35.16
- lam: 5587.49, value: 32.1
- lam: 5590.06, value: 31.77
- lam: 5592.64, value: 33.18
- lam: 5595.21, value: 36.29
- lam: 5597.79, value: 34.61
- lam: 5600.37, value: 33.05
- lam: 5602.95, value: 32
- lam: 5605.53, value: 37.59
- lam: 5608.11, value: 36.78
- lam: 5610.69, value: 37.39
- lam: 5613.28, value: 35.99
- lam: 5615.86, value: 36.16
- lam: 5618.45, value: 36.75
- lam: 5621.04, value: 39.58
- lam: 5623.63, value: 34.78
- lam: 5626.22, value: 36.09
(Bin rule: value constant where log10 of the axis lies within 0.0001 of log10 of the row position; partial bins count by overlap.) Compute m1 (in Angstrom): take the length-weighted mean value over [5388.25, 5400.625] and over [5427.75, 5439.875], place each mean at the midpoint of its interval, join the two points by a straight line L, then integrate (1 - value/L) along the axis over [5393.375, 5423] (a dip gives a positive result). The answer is 1.3 Angstrom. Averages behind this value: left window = 35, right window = 36.9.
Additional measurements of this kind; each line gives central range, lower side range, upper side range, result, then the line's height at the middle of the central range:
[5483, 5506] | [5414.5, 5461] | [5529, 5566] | 0.6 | 36.7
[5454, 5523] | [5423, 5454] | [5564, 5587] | 1.2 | 36.6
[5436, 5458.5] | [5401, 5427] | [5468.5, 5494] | -0.8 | 35.3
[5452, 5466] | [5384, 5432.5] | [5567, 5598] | -0.5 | 35.2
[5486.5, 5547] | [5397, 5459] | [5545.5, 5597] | -0.8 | 35.8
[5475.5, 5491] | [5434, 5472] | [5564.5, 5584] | 0.7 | 36.5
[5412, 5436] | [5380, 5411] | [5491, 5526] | -1.6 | 34.7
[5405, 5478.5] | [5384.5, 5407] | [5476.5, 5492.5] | -4.2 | 34.4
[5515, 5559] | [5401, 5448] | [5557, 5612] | -1.5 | 35.6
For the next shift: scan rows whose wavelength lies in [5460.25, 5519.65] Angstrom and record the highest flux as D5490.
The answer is 38.73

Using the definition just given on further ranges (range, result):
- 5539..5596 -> 38.55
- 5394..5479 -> 40.58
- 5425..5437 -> 38.71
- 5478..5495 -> 37.63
